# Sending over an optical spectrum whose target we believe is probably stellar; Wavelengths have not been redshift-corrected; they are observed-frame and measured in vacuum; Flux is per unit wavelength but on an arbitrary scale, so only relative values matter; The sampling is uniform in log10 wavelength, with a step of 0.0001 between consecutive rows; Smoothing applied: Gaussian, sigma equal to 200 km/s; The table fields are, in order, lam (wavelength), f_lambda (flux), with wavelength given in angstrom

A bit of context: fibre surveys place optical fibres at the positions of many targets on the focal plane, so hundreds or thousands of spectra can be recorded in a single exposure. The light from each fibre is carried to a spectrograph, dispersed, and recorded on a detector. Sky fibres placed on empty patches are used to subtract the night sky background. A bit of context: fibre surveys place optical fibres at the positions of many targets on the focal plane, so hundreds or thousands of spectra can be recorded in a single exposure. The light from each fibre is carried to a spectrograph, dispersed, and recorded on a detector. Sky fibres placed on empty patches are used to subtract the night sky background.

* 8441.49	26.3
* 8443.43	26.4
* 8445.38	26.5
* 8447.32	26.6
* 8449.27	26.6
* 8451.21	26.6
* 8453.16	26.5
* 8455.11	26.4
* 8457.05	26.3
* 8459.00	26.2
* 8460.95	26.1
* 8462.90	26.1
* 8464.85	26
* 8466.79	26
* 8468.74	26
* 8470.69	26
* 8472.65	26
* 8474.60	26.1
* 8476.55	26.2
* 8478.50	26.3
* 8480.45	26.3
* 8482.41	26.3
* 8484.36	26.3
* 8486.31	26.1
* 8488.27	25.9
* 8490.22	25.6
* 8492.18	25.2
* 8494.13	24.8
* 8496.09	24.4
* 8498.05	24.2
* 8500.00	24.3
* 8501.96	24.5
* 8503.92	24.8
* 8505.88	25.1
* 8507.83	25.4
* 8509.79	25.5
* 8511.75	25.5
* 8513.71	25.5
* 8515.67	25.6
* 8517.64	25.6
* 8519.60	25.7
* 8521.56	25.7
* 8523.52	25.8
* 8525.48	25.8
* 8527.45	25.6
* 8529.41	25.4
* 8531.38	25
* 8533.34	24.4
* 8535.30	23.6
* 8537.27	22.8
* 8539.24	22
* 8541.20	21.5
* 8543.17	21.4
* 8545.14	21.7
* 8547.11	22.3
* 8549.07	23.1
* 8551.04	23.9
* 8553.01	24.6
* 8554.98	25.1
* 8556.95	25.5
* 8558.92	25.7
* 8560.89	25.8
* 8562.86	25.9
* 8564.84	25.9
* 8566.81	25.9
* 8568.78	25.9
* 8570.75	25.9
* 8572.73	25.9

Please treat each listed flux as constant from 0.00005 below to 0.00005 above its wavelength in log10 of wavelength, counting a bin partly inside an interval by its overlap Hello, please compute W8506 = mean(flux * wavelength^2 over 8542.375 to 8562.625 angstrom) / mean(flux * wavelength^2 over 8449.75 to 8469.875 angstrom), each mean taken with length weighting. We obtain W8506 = 0.9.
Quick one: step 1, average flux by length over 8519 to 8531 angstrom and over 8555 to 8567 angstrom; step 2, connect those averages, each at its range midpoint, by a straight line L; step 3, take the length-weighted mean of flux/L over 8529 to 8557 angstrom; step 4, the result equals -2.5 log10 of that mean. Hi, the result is 0.10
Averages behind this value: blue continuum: 25.6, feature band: 23.4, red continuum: 25.7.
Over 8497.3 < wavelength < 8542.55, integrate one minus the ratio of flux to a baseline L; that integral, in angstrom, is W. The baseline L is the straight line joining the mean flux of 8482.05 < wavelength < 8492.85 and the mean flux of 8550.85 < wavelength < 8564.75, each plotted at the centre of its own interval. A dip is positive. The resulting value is 1.6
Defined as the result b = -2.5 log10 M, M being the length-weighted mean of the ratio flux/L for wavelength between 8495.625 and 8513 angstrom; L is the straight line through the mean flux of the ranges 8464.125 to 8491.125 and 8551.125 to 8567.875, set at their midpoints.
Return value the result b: 0.043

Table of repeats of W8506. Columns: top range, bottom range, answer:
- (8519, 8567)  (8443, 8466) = 0.94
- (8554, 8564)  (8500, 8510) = 1.04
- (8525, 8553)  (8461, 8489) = 0.91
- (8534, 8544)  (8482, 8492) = 0.87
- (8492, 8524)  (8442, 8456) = 0.96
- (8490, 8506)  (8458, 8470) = 0.96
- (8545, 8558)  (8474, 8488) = 0.93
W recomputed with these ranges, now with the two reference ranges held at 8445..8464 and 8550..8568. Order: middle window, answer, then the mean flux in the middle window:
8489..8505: 0.8 angstrom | 24.7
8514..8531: 0.1 angstrom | 25.6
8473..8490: 0.0 angstrom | 26.2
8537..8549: 1.7 angstrom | 22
